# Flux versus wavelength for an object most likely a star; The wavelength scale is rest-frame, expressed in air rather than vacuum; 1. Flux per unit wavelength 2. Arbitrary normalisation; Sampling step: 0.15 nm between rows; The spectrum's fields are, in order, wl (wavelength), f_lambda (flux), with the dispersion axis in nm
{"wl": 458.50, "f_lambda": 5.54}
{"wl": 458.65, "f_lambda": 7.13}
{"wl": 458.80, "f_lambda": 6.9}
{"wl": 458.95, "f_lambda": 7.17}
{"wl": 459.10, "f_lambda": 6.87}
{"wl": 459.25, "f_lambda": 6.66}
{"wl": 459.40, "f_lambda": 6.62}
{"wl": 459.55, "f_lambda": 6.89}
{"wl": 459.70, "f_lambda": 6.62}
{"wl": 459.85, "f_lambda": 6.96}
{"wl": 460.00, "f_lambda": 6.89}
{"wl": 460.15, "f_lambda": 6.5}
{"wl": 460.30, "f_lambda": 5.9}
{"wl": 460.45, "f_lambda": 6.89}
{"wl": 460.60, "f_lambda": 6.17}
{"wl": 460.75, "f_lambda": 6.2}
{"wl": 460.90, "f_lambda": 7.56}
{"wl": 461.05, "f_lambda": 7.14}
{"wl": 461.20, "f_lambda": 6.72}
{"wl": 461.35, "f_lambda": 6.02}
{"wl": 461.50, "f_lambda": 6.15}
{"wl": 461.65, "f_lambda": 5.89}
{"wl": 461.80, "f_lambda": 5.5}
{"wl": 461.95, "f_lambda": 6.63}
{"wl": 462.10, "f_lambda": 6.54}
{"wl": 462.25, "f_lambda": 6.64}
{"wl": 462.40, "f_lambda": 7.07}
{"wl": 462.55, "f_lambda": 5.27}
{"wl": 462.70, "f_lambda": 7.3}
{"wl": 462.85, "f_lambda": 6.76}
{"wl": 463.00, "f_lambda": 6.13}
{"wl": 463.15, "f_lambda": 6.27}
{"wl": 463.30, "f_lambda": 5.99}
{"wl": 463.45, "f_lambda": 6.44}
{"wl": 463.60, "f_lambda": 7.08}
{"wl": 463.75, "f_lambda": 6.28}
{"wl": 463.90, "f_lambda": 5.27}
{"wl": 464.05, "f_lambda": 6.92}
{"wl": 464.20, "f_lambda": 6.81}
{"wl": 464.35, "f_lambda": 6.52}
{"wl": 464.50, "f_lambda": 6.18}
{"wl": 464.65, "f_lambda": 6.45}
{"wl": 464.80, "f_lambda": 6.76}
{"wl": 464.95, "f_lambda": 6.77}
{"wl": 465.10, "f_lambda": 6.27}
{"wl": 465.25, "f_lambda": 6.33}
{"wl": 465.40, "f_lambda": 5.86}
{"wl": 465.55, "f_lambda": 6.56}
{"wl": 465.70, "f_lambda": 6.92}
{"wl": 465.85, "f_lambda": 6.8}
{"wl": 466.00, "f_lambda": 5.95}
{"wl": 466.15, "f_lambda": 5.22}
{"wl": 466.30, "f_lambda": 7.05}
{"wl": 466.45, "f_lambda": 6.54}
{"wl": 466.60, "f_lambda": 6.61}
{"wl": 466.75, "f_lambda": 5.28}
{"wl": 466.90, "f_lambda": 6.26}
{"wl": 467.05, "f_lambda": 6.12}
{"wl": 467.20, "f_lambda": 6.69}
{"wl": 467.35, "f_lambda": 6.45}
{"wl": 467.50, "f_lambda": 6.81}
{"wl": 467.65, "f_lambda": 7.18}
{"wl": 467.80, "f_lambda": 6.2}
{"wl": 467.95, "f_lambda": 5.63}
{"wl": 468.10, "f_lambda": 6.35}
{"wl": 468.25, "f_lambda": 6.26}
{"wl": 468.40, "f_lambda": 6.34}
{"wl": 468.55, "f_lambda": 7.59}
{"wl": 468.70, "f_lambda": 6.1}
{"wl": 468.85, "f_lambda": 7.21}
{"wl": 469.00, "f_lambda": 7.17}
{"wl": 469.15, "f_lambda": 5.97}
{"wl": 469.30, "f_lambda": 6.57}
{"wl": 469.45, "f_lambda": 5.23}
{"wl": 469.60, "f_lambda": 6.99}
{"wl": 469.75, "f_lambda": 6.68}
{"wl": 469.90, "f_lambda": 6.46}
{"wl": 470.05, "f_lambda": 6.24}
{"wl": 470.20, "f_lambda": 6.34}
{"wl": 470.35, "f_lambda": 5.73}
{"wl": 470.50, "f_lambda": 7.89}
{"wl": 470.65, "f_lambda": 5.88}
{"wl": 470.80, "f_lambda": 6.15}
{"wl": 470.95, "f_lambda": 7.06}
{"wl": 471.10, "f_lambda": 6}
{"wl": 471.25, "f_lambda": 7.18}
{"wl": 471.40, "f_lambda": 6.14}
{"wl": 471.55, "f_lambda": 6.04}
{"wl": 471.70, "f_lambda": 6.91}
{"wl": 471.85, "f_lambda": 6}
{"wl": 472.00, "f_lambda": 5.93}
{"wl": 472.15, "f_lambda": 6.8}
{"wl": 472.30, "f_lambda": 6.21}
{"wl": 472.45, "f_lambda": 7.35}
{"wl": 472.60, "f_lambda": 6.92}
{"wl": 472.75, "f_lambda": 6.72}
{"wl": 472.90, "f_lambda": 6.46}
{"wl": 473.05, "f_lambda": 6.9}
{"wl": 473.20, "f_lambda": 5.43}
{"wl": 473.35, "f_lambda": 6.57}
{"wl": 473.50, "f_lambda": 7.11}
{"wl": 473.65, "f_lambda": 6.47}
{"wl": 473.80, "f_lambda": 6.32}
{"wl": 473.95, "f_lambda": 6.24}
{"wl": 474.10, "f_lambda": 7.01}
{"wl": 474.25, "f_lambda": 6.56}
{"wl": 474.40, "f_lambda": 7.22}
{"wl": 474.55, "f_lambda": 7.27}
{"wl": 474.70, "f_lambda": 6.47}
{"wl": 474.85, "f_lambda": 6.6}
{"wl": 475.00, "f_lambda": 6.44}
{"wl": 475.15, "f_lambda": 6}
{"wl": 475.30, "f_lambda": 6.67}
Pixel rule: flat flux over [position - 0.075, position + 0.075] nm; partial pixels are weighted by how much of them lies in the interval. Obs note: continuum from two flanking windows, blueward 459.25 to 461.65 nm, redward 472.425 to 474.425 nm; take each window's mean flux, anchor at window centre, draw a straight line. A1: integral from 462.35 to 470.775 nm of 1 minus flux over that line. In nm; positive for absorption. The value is 0.238 nm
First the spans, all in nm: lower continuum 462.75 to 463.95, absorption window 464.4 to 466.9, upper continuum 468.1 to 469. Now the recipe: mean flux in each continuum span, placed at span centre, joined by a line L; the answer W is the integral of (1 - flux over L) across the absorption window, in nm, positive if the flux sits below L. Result 0.06 nm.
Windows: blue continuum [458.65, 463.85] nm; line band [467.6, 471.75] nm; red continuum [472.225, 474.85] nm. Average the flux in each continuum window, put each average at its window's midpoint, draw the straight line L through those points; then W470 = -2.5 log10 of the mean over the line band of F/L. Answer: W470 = 0.02 mag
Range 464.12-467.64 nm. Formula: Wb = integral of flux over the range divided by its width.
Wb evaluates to 6.42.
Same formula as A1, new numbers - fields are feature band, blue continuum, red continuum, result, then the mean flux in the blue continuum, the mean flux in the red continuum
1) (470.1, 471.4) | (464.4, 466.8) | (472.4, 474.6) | 0.01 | 6.36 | 6.69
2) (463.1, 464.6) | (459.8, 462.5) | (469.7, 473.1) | 0.03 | 6.5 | 6.52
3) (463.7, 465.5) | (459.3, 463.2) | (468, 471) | 0.04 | 6.51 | 6.5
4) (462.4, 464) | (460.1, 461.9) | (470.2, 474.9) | 0.02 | 6.39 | 6.56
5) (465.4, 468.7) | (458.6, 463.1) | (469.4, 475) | 0.08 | 6.58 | 6.53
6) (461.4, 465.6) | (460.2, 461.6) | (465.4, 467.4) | 0.03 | 6.52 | 6.32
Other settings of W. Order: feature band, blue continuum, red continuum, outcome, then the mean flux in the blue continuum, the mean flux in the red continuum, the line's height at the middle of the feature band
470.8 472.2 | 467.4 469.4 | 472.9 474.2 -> 0.020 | 6.55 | 6.5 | 6.52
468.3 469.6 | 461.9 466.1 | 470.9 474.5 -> -0.006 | 6.45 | 6.57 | 6.52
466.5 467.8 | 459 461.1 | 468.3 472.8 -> 0.033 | 6.71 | 6.52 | 6.58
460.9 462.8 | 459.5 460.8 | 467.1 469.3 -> 0.030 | 6.56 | 6.56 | 6.56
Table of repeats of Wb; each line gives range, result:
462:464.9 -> 6.46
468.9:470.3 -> 6.41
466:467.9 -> 6.34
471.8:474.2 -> 6.53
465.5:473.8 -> 6.46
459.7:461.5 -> 6.61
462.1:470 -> 6.43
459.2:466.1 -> 6.47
